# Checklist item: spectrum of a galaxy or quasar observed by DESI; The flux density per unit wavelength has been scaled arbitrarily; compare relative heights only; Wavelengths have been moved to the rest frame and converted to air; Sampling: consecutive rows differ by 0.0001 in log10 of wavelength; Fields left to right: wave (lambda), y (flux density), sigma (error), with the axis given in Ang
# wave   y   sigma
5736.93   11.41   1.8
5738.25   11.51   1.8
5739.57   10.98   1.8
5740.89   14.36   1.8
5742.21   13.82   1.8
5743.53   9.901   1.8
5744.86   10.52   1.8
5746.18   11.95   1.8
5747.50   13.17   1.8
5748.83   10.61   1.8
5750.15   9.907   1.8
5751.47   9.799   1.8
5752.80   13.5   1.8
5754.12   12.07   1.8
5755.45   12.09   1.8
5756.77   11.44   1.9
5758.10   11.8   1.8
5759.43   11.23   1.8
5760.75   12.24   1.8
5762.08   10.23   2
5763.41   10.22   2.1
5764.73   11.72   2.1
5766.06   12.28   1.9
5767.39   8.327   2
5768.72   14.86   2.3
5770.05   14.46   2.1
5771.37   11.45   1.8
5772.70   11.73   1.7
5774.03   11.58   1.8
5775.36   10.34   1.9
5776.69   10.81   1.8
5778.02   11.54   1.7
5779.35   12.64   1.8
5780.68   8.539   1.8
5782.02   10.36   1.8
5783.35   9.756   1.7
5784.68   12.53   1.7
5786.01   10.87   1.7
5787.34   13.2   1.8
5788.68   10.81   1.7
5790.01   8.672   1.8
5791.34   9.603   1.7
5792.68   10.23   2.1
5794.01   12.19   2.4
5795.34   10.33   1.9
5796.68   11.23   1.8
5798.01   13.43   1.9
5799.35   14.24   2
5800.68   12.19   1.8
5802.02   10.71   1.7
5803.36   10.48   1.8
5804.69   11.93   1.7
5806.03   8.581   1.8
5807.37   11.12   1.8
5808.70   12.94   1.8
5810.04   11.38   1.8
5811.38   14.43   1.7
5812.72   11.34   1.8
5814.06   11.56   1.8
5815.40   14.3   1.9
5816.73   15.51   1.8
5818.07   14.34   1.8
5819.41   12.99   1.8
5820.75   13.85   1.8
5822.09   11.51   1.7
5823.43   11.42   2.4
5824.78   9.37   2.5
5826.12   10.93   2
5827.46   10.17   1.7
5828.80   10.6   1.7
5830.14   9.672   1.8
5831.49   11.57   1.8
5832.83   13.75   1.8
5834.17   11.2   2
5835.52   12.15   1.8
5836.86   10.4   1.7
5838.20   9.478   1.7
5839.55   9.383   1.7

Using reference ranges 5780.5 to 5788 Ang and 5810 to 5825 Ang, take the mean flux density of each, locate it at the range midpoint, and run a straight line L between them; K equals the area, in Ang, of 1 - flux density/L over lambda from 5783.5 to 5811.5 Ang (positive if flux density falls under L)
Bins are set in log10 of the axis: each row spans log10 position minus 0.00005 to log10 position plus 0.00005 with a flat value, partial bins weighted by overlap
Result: 0.8 Ang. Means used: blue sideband 11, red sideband 12.8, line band 11.4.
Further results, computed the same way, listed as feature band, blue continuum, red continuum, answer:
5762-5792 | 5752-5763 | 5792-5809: 1.18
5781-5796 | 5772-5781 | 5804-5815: 0.81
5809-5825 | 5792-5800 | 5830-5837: -1.33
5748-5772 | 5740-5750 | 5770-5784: -0.16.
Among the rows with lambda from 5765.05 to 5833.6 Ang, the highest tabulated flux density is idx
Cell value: 15.51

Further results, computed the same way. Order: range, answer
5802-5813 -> 14.43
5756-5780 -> 14.86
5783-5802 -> 14.24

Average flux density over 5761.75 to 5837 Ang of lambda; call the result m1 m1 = 11.6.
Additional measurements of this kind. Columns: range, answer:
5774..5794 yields 10.8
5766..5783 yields 11.4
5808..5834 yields 12.2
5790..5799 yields 11.1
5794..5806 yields 11.7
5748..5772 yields 11.6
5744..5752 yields 11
